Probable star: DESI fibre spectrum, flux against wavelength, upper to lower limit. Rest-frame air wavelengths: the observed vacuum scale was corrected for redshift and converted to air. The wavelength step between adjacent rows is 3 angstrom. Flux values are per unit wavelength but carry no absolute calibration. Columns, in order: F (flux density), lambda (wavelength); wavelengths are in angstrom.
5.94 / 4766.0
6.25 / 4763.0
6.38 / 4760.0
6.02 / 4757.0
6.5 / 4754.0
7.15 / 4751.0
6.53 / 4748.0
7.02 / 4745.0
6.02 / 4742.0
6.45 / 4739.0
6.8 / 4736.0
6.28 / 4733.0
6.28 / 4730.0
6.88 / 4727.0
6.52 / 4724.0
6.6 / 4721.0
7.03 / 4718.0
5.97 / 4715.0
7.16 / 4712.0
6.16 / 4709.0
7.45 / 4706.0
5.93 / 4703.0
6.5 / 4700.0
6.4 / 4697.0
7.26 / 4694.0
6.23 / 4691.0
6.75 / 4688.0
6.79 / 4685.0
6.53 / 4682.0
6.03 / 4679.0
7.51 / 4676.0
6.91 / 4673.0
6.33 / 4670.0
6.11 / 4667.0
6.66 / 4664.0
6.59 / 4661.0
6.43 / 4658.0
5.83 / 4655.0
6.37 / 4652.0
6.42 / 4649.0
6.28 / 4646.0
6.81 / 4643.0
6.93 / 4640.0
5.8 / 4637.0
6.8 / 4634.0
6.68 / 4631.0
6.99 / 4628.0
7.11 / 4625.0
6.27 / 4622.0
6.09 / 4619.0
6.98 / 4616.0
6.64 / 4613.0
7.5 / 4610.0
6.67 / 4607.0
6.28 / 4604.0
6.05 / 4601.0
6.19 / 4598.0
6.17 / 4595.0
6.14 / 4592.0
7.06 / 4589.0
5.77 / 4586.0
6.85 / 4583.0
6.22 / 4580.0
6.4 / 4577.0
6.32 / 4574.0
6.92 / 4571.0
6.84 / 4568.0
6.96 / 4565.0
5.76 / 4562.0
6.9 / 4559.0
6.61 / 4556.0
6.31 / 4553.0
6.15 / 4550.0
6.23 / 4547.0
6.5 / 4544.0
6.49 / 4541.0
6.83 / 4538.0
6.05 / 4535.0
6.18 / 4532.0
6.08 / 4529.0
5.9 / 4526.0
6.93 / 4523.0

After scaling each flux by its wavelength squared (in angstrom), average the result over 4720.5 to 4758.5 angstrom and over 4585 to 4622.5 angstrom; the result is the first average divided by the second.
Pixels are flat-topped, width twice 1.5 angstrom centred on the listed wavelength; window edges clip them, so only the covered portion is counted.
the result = 1.07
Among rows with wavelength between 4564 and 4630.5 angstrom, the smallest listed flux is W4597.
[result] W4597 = 5.77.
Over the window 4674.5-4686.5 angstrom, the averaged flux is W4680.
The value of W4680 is 6.71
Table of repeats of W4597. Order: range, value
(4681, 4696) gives 6.23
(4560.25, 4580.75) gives 5.76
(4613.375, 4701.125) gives 5.8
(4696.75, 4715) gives 5.93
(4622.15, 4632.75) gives 6.68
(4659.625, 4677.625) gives 6.11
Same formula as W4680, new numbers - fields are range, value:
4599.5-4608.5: 6.33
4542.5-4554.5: 6.3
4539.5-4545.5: 6.5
